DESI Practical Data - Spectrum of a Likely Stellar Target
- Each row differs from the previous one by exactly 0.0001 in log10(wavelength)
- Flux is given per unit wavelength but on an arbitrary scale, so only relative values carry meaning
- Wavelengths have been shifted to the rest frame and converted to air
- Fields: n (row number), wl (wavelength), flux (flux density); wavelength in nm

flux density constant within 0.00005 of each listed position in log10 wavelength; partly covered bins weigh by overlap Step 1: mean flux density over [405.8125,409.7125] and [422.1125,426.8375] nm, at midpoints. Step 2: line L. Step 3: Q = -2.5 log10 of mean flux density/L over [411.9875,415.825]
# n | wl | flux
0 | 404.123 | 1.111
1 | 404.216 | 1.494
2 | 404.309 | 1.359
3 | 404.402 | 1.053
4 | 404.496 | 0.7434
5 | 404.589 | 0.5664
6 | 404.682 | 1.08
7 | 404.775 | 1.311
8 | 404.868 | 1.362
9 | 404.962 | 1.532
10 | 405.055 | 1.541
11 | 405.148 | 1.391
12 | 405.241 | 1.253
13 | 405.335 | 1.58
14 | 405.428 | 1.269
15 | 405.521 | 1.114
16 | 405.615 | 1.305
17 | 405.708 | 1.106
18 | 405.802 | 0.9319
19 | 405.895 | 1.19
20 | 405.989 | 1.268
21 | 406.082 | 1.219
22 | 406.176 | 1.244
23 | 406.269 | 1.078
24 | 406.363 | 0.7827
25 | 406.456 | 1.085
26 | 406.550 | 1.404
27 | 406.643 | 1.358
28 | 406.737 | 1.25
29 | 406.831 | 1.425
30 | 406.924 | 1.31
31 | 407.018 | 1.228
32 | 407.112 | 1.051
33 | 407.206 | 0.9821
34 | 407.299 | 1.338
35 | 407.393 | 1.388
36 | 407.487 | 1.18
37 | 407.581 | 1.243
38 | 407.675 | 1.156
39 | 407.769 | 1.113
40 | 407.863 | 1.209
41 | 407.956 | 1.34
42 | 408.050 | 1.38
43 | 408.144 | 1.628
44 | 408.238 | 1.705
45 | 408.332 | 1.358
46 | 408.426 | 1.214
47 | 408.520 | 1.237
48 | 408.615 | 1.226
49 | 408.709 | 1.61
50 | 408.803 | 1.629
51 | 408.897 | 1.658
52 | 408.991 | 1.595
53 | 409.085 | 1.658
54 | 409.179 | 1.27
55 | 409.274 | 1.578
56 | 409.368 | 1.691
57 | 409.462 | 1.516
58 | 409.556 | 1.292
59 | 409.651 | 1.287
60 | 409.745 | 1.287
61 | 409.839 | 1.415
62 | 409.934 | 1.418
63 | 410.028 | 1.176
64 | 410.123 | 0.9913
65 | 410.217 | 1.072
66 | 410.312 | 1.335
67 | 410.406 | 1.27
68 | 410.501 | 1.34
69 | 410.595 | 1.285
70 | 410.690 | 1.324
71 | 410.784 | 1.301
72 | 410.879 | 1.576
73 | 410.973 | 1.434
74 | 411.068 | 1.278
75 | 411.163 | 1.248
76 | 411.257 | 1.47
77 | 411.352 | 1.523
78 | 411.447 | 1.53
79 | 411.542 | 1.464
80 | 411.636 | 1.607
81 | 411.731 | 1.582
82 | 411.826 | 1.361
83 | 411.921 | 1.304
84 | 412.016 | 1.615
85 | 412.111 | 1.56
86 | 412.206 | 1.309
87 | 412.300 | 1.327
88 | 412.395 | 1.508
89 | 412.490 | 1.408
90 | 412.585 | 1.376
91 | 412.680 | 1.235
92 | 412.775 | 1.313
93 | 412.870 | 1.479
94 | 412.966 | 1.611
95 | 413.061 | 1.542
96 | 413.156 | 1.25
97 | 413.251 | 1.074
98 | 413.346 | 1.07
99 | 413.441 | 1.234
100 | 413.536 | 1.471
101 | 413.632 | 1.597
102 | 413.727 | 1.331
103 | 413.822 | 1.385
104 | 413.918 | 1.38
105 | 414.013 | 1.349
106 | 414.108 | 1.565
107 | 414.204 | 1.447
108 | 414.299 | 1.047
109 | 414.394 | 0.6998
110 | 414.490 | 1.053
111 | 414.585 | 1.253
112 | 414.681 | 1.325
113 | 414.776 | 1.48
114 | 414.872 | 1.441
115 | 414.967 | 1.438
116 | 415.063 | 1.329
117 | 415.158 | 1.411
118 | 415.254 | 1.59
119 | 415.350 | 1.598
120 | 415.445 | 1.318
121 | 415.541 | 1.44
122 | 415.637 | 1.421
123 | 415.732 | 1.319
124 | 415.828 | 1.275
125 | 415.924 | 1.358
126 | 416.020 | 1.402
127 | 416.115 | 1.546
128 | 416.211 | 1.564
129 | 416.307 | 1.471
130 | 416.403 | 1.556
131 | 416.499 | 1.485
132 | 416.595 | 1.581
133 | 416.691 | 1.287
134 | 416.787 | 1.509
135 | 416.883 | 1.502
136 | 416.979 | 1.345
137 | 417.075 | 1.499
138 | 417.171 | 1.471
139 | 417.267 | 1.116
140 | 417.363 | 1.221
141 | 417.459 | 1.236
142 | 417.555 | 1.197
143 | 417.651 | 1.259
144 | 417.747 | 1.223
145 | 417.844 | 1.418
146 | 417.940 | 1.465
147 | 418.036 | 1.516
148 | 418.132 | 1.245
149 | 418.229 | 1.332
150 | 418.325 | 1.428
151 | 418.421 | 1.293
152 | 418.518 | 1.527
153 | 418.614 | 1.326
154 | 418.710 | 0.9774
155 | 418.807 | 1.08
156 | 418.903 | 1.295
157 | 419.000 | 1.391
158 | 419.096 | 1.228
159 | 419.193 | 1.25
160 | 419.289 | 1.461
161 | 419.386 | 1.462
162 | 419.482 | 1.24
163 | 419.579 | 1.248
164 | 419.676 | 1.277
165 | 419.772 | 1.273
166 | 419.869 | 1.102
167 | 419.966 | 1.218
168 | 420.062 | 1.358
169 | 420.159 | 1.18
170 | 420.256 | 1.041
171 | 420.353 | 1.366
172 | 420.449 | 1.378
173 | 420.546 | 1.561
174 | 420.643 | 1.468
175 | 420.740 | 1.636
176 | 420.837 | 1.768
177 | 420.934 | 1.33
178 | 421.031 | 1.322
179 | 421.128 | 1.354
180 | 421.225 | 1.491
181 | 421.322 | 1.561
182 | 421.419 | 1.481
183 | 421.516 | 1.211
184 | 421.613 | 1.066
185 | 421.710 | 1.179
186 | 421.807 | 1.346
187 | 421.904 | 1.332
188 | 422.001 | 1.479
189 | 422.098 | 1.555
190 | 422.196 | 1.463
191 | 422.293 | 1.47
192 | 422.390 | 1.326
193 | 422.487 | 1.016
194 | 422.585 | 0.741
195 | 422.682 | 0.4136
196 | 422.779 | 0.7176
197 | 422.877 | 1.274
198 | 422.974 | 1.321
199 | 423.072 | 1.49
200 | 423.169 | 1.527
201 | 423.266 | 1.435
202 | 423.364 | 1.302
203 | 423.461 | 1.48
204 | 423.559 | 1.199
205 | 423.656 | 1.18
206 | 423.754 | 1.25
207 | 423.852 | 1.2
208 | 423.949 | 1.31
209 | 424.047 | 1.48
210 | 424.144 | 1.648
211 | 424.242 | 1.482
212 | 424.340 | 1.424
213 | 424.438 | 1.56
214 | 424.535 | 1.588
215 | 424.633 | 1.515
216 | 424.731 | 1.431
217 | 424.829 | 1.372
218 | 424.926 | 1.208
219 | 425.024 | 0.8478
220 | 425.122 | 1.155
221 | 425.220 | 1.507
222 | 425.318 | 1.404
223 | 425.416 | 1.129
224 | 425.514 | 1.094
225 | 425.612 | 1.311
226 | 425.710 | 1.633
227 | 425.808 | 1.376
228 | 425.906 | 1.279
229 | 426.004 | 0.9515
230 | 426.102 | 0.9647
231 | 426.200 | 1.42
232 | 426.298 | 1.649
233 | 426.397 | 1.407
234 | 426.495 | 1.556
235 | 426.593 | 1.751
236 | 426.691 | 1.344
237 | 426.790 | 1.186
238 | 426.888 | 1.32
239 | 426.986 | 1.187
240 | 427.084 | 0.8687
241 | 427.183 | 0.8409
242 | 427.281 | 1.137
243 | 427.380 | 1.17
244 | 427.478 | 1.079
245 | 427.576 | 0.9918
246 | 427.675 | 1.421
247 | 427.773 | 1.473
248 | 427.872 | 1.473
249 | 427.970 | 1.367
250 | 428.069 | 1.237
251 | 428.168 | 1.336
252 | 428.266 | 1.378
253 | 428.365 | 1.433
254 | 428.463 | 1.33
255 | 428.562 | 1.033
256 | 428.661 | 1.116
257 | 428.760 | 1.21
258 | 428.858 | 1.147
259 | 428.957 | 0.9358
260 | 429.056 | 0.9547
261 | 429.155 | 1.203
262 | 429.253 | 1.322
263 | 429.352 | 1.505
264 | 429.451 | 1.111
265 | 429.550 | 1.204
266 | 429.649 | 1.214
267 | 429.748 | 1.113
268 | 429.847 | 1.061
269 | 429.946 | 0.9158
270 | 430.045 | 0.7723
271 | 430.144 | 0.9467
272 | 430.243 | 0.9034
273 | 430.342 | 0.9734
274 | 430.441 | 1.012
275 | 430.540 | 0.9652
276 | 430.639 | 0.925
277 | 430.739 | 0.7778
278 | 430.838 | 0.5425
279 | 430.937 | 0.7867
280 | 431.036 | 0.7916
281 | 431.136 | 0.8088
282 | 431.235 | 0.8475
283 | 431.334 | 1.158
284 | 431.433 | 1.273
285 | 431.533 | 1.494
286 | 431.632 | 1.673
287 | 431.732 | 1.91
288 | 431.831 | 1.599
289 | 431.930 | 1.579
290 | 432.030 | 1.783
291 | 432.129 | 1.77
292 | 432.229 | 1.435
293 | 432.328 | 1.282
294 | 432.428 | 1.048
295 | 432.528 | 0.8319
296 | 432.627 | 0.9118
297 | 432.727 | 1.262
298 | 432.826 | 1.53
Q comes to -0.04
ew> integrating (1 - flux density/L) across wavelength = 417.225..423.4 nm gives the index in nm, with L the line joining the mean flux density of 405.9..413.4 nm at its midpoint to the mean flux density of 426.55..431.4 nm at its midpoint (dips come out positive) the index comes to -0.42 nm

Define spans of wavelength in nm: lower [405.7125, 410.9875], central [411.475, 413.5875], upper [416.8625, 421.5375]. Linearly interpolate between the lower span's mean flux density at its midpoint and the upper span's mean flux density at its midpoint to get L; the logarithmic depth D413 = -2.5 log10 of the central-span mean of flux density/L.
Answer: -0.060 mag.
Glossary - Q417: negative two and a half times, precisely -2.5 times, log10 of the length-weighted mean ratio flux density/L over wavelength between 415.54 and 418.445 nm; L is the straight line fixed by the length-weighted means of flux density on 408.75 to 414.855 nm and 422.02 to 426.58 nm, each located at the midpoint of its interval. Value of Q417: -0.03 mag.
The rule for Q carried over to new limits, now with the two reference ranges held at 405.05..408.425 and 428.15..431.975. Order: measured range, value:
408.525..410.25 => -0.13 mag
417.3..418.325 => -0.10 mag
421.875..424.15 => -0.09 mag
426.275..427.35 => -0.12 mag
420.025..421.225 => -0.18 mag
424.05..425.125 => -0.20 mag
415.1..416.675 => -0.20 mag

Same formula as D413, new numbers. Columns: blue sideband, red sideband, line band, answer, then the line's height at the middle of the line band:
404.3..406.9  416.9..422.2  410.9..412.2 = -0.156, 1.26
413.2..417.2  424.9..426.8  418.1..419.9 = 0.055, 1.35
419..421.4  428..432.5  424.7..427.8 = -0.013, 1.25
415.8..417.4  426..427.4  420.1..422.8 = 0.039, 1.35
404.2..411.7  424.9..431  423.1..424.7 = -0.176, 1.2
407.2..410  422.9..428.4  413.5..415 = 0.034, 1.37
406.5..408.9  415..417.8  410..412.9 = -0.015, 1.36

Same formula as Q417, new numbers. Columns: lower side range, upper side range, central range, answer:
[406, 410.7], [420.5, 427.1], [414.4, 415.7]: -0.038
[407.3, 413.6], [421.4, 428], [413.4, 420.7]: -0.007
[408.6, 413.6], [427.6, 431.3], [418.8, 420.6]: -0.030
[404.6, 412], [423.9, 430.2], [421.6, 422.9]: 0.096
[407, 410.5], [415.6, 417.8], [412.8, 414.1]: -0.003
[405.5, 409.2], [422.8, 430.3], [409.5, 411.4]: -0.027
